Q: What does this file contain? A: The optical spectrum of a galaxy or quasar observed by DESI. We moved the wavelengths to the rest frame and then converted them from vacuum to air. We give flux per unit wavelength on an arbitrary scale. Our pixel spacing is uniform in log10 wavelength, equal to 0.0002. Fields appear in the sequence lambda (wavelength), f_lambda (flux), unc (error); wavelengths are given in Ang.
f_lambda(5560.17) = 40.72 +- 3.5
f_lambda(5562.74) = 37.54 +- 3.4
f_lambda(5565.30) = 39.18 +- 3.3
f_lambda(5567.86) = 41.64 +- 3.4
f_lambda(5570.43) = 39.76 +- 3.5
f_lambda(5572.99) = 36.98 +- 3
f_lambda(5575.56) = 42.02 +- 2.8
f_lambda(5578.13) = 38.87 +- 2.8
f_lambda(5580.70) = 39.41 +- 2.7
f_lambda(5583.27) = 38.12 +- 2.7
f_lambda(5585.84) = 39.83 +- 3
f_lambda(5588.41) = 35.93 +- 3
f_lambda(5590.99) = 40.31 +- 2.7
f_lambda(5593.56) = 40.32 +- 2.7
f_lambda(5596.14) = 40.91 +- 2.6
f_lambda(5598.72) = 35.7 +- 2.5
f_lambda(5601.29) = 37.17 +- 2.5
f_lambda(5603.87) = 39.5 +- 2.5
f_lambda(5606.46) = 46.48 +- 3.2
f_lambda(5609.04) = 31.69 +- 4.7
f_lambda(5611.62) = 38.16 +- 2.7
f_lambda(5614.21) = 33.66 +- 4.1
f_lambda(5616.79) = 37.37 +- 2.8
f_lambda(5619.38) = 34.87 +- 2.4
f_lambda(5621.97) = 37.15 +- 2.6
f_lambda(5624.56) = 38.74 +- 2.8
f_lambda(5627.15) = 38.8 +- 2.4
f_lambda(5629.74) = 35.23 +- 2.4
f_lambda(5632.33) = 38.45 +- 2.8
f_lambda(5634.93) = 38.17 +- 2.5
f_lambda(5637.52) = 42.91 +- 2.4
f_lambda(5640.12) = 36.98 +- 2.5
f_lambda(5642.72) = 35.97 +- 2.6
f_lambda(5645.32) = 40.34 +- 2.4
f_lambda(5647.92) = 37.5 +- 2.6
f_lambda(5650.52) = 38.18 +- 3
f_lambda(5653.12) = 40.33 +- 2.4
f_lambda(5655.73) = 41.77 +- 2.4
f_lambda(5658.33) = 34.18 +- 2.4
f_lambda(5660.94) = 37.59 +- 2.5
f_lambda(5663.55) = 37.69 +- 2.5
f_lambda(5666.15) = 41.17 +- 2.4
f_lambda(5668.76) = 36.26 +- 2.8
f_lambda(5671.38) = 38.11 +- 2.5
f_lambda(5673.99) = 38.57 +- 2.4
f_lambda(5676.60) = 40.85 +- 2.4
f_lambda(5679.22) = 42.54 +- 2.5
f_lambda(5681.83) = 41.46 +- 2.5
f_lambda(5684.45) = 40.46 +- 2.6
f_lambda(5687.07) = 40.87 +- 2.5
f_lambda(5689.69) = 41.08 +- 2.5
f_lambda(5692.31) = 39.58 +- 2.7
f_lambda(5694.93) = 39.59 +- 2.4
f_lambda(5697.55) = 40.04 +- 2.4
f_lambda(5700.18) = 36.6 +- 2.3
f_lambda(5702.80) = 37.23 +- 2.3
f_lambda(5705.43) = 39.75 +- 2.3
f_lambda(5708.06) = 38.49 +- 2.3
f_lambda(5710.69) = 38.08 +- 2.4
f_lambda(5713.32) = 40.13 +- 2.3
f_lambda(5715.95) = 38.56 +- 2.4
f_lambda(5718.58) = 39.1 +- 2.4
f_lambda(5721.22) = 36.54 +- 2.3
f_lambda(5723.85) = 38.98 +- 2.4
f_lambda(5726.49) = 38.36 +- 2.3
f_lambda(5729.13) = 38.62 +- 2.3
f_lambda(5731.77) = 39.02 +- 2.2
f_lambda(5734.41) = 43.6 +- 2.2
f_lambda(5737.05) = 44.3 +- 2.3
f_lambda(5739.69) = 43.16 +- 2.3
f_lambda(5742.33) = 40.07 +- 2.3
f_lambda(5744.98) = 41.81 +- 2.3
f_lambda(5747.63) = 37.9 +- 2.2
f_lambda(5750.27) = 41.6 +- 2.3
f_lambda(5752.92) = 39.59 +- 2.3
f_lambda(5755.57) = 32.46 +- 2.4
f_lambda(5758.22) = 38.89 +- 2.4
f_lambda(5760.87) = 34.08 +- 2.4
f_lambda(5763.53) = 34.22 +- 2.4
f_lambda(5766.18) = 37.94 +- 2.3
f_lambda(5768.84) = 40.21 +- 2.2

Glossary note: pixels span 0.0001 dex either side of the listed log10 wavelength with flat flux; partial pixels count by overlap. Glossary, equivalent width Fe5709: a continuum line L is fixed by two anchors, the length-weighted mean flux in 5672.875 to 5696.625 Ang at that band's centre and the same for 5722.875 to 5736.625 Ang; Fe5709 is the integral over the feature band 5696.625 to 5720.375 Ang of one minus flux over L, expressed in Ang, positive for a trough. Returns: 1.0 Ang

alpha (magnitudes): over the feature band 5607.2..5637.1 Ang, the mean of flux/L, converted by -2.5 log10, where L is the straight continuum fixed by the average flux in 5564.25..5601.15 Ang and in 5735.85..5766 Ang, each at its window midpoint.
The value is 0.06 mag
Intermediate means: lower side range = 39.2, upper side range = 38.9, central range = 37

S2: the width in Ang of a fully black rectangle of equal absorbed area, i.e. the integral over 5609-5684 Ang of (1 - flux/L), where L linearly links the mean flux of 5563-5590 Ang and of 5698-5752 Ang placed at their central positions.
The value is 2.1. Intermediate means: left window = 39.1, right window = 39.6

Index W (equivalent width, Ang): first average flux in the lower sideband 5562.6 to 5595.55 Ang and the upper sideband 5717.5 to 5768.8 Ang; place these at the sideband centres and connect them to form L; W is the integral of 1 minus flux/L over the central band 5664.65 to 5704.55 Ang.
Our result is -0.5 Ang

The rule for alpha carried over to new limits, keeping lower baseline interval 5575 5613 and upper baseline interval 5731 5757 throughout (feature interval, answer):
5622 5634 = 0.04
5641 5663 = 0.04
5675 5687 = -0.04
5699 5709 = 0.05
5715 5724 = 0.05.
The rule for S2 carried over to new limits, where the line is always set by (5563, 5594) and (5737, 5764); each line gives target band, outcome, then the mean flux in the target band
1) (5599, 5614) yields 0.44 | 38.1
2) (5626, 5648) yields 0.46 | 38.3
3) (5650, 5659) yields 0.03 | 39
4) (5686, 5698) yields -0.39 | 40.3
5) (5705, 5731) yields 0.18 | 38.6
